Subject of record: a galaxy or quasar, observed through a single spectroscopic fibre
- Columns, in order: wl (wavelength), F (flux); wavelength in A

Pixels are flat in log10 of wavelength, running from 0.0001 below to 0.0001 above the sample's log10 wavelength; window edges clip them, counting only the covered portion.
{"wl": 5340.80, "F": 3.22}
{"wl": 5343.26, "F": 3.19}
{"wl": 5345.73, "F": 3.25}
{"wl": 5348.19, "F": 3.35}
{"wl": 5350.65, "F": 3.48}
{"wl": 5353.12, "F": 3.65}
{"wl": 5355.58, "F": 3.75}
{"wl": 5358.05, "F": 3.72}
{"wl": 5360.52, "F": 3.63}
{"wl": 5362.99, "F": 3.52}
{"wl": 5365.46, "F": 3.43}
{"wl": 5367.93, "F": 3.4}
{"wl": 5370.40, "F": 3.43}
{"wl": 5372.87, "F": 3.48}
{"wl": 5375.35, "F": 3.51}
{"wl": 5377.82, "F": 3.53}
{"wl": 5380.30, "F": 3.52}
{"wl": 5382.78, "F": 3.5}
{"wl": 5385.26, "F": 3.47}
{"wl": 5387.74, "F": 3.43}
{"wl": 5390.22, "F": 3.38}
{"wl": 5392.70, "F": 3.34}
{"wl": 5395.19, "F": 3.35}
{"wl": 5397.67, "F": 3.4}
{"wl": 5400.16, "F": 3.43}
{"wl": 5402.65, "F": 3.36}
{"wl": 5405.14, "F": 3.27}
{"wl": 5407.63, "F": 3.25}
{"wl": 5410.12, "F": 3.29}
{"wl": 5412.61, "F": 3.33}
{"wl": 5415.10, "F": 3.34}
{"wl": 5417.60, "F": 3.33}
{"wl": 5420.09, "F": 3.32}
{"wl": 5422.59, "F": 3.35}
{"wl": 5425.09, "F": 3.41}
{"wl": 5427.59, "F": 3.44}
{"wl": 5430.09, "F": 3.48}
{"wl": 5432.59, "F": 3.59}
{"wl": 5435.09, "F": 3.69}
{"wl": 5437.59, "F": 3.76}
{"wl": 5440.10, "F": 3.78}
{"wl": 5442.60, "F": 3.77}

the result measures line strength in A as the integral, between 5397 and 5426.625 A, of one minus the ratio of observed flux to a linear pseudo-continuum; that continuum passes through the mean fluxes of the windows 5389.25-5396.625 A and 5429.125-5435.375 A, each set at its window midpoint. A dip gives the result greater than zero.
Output 1.1 A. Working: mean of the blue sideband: 3.36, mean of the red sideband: 3.58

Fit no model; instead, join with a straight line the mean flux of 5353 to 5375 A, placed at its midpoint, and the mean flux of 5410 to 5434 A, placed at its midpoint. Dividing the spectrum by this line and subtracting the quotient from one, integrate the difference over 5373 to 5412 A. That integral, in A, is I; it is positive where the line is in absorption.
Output 0.8 A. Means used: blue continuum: 3.55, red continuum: 3.4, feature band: 3.4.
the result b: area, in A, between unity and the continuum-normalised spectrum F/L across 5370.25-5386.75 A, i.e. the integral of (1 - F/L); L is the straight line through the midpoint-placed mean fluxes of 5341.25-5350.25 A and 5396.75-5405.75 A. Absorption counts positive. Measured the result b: -0.81 A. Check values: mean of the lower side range 3.28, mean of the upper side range 3.37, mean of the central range 3.49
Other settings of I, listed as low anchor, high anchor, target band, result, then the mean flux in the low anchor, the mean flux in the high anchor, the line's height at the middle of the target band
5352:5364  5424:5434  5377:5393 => 0.6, 3.66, 3.49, 3.59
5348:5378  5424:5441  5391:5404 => 0.7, 3.54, 3.59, 3.56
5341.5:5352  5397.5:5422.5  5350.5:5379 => -2.0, 3.31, 3.33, 3.32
